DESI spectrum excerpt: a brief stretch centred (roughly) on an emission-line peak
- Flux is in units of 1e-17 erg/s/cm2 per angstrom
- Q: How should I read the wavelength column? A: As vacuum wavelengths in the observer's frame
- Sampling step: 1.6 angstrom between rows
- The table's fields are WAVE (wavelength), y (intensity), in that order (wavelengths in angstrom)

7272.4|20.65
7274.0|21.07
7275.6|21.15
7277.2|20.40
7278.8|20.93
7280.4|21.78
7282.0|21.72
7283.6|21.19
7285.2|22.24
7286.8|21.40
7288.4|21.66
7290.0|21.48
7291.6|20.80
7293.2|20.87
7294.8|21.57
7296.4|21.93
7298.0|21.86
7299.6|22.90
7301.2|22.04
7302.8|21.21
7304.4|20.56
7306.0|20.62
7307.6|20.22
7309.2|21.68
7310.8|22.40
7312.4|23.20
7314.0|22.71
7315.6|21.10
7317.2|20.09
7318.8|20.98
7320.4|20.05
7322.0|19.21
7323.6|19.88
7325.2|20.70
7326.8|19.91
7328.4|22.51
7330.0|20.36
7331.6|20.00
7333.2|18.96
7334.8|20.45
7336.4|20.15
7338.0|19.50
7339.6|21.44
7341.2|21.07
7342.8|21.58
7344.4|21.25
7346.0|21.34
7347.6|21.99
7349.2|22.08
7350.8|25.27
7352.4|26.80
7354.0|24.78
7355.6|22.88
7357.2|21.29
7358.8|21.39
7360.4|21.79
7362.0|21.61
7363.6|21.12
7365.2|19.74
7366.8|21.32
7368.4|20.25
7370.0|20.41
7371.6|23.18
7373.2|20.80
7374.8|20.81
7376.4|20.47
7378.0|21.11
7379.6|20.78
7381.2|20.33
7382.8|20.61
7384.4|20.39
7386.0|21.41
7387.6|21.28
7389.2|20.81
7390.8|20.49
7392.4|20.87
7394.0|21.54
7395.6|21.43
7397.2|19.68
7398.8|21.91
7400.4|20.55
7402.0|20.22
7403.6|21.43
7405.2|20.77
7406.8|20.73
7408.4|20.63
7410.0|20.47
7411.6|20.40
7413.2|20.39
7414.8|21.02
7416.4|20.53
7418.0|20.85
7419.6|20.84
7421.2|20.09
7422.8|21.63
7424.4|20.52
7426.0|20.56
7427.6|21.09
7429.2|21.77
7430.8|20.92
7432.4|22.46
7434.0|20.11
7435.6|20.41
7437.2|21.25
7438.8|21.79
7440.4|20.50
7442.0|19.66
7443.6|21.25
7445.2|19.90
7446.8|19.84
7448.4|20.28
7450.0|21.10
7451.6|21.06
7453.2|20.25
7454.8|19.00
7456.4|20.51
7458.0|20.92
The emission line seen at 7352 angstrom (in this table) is [N II] 6583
